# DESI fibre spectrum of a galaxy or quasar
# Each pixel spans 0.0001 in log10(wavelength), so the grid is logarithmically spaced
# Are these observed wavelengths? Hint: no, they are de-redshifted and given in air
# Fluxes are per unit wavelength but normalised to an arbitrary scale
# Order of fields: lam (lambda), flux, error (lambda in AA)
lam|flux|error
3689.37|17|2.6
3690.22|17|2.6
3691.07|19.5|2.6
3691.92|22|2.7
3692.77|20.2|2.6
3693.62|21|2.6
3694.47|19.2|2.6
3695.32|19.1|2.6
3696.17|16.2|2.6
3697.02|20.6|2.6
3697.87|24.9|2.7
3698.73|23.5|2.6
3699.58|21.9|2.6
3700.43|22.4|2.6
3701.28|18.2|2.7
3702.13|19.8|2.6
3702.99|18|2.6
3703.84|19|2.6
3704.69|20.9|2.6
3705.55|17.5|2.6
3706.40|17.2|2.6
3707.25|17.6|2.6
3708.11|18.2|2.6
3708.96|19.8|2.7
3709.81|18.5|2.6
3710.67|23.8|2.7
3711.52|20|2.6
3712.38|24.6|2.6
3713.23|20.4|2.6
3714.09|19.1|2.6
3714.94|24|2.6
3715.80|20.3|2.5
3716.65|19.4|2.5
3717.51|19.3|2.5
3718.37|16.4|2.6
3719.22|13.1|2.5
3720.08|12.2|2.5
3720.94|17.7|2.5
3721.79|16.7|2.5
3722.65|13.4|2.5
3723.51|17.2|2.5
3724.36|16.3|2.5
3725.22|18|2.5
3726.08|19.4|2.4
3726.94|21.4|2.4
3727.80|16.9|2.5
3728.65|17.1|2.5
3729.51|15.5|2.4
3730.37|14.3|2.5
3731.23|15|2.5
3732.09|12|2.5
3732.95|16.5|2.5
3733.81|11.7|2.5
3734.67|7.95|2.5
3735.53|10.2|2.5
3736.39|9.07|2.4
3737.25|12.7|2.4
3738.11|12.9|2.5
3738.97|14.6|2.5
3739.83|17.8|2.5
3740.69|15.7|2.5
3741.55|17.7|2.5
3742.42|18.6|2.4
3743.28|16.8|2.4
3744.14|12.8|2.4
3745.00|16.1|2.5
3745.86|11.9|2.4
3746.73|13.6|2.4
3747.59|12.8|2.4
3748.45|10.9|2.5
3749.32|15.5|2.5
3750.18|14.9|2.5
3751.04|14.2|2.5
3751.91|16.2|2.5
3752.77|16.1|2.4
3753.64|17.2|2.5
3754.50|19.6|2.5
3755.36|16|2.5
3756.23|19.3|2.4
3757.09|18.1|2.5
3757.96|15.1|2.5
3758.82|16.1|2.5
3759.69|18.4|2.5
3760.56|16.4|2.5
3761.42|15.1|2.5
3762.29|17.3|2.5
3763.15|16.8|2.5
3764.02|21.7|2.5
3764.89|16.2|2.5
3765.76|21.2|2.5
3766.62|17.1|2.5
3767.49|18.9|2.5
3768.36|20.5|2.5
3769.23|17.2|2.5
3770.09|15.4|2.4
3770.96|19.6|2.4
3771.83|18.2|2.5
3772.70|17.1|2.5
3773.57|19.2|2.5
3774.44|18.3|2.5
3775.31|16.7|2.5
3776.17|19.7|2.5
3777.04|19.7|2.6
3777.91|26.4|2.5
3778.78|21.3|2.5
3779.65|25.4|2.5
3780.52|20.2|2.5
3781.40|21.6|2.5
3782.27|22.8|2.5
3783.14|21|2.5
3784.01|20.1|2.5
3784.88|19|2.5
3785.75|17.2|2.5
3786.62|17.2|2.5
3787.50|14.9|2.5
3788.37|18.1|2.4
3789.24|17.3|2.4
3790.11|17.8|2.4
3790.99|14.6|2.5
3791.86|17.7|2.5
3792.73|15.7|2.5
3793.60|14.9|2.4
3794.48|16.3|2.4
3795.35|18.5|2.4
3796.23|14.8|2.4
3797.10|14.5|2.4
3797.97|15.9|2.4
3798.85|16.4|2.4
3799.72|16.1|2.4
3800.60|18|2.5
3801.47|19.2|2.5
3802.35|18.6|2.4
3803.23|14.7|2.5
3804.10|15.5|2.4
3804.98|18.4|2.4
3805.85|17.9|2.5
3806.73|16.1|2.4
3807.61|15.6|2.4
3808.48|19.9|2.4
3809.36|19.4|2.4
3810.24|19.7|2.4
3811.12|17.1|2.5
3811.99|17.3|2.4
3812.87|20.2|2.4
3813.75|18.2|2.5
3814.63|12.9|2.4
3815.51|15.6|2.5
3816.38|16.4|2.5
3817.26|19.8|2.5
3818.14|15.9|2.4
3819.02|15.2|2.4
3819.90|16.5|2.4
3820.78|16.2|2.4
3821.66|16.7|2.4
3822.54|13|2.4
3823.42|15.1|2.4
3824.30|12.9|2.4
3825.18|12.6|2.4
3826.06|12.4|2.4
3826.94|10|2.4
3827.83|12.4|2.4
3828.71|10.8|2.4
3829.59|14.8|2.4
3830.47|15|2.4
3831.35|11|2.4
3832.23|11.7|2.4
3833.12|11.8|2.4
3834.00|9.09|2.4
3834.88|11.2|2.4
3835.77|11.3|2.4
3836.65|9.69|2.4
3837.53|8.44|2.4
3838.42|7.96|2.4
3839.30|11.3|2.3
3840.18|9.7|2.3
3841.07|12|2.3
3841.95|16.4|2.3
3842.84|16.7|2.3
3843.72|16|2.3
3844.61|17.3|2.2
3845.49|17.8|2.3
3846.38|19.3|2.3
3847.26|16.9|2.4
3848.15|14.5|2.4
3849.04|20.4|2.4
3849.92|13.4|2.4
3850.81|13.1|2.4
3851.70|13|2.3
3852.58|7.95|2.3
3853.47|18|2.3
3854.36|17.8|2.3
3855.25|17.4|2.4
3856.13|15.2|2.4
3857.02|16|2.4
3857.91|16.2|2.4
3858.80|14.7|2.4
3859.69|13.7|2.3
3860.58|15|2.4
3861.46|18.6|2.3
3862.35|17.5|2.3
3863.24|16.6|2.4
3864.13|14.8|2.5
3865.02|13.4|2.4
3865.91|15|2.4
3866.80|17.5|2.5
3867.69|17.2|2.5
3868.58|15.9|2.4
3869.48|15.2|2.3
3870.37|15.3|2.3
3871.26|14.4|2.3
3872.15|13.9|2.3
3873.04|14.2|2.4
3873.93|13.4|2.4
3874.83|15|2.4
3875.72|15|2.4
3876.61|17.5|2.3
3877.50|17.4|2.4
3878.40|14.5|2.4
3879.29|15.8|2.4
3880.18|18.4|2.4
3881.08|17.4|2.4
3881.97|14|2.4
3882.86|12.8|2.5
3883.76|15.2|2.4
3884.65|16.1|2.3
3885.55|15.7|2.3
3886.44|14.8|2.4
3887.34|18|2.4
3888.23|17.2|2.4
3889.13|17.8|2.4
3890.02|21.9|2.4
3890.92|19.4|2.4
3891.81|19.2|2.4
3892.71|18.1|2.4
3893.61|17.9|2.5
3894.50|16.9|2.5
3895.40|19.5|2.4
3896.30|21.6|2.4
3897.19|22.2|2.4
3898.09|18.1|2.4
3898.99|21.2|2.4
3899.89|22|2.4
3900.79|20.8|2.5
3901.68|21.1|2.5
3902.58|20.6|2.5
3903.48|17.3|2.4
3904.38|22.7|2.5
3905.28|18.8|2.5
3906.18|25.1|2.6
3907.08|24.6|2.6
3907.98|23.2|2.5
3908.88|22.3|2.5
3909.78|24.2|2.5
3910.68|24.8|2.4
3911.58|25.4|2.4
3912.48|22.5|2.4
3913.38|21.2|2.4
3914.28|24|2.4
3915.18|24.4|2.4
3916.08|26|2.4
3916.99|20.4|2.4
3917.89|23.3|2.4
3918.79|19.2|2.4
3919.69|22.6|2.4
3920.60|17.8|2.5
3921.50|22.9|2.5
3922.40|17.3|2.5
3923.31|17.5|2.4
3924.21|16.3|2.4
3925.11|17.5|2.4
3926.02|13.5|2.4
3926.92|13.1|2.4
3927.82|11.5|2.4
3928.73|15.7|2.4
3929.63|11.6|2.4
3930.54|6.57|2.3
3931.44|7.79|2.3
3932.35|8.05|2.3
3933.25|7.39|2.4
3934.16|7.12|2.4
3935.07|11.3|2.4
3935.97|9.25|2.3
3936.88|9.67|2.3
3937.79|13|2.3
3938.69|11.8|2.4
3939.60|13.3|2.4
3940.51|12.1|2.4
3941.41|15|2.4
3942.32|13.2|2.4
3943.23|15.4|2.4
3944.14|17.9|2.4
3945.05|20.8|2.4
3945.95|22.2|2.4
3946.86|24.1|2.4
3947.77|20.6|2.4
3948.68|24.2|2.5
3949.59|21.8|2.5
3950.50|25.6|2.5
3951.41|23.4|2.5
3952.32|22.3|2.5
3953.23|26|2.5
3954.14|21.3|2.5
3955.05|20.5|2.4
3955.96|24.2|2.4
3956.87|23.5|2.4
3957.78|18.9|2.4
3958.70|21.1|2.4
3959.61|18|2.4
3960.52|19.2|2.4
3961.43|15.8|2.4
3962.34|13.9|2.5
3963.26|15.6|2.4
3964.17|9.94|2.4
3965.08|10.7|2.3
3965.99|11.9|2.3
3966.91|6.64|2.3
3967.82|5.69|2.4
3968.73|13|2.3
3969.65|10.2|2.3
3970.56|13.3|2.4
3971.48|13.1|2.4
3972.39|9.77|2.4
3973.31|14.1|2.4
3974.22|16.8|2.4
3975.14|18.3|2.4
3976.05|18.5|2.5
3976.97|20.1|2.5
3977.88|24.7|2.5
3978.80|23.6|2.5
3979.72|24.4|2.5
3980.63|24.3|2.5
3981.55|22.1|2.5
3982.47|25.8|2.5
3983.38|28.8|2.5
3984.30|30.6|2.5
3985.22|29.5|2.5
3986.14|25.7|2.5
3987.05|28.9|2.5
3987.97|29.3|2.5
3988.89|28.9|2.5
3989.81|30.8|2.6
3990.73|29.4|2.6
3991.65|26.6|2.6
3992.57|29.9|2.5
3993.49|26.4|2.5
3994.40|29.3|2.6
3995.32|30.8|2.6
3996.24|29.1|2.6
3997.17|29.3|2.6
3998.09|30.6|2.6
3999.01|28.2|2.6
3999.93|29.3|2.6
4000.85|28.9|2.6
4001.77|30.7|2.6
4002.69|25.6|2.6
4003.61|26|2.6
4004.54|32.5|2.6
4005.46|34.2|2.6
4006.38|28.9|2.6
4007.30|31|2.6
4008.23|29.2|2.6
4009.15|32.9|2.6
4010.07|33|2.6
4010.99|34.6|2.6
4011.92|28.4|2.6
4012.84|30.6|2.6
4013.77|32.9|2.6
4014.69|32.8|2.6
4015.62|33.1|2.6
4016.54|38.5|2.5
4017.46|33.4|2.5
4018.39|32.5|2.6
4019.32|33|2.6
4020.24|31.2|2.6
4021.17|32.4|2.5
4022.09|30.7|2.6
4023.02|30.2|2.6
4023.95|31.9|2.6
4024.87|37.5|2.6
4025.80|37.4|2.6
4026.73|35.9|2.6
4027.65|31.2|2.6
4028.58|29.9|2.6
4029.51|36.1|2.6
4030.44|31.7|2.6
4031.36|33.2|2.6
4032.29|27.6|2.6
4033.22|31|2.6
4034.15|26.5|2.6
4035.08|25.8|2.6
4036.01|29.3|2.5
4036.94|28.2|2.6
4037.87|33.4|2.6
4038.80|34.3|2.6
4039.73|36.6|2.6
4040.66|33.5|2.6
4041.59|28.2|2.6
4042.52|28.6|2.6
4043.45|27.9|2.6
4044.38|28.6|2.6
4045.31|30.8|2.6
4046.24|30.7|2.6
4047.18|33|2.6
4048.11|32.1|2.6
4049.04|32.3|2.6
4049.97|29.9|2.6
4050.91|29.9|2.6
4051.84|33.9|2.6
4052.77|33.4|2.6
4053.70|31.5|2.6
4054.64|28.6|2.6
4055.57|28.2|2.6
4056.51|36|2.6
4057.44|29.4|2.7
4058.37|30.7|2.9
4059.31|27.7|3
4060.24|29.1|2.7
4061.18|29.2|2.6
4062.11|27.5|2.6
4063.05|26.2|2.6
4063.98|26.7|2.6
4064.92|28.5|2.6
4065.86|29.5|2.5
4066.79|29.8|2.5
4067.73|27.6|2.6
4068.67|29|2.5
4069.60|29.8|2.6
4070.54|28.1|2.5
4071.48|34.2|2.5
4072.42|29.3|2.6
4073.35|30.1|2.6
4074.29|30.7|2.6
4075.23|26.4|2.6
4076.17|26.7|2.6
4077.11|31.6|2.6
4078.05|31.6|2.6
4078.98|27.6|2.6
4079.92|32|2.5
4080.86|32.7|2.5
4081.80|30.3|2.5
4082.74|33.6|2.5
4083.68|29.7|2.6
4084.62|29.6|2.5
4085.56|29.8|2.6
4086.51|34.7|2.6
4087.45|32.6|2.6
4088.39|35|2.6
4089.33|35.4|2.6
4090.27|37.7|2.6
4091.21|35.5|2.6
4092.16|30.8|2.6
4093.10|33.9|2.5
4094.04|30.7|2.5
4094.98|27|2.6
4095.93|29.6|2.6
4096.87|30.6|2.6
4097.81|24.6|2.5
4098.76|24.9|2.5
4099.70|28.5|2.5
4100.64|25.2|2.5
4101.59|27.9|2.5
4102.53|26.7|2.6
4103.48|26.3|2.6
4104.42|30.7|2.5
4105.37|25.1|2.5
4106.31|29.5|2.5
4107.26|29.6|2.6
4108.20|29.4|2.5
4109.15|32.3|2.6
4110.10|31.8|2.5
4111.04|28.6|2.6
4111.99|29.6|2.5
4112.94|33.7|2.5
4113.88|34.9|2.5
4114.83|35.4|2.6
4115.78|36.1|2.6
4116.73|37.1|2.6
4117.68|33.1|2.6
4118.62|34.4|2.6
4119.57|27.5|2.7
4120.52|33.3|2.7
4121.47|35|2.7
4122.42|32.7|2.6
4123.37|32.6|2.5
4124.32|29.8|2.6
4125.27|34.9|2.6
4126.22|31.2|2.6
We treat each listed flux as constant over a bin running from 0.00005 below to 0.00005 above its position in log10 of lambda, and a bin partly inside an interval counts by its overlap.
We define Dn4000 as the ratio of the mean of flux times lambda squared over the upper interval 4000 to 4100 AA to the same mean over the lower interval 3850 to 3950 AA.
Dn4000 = 1.9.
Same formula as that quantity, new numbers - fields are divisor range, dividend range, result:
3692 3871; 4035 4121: 2.15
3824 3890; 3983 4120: 2.31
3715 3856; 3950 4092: 1.96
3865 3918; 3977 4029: 1.69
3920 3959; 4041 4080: 1.90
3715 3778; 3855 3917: 1.20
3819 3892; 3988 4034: 2.27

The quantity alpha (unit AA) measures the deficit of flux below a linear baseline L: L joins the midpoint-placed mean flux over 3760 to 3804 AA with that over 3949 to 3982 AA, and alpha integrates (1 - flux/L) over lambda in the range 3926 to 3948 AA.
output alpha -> 5.78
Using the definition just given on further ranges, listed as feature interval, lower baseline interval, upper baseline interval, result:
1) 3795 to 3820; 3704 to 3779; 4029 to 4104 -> 3.37 AA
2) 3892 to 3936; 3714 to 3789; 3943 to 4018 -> 6.73 AA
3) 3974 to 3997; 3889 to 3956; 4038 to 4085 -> -2.18 AA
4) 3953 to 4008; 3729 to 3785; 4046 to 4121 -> 7.49 AA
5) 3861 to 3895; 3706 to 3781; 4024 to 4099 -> 9.81 AA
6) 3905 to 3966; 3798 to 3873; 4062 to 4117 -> 8.67 AA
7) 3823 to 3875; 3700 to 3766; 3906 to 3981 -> 9.15 AA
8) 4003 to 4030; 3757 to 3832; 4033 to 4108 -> -4.76 AA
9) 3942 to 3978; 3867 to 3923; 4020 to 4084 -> 9.29 AA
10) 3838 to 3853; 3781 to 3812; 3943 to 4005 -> 3.55 AA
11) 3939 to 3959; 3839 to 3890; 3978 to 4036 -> 3.33 AA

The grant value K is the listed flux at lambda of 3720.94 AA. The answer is 17.7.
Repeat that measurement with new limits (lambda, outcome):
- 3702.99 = 18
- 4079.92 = 32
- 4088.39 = 35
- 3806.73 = 16.1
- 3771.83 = 18.2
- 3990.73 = 29.4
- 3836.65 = 9.69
